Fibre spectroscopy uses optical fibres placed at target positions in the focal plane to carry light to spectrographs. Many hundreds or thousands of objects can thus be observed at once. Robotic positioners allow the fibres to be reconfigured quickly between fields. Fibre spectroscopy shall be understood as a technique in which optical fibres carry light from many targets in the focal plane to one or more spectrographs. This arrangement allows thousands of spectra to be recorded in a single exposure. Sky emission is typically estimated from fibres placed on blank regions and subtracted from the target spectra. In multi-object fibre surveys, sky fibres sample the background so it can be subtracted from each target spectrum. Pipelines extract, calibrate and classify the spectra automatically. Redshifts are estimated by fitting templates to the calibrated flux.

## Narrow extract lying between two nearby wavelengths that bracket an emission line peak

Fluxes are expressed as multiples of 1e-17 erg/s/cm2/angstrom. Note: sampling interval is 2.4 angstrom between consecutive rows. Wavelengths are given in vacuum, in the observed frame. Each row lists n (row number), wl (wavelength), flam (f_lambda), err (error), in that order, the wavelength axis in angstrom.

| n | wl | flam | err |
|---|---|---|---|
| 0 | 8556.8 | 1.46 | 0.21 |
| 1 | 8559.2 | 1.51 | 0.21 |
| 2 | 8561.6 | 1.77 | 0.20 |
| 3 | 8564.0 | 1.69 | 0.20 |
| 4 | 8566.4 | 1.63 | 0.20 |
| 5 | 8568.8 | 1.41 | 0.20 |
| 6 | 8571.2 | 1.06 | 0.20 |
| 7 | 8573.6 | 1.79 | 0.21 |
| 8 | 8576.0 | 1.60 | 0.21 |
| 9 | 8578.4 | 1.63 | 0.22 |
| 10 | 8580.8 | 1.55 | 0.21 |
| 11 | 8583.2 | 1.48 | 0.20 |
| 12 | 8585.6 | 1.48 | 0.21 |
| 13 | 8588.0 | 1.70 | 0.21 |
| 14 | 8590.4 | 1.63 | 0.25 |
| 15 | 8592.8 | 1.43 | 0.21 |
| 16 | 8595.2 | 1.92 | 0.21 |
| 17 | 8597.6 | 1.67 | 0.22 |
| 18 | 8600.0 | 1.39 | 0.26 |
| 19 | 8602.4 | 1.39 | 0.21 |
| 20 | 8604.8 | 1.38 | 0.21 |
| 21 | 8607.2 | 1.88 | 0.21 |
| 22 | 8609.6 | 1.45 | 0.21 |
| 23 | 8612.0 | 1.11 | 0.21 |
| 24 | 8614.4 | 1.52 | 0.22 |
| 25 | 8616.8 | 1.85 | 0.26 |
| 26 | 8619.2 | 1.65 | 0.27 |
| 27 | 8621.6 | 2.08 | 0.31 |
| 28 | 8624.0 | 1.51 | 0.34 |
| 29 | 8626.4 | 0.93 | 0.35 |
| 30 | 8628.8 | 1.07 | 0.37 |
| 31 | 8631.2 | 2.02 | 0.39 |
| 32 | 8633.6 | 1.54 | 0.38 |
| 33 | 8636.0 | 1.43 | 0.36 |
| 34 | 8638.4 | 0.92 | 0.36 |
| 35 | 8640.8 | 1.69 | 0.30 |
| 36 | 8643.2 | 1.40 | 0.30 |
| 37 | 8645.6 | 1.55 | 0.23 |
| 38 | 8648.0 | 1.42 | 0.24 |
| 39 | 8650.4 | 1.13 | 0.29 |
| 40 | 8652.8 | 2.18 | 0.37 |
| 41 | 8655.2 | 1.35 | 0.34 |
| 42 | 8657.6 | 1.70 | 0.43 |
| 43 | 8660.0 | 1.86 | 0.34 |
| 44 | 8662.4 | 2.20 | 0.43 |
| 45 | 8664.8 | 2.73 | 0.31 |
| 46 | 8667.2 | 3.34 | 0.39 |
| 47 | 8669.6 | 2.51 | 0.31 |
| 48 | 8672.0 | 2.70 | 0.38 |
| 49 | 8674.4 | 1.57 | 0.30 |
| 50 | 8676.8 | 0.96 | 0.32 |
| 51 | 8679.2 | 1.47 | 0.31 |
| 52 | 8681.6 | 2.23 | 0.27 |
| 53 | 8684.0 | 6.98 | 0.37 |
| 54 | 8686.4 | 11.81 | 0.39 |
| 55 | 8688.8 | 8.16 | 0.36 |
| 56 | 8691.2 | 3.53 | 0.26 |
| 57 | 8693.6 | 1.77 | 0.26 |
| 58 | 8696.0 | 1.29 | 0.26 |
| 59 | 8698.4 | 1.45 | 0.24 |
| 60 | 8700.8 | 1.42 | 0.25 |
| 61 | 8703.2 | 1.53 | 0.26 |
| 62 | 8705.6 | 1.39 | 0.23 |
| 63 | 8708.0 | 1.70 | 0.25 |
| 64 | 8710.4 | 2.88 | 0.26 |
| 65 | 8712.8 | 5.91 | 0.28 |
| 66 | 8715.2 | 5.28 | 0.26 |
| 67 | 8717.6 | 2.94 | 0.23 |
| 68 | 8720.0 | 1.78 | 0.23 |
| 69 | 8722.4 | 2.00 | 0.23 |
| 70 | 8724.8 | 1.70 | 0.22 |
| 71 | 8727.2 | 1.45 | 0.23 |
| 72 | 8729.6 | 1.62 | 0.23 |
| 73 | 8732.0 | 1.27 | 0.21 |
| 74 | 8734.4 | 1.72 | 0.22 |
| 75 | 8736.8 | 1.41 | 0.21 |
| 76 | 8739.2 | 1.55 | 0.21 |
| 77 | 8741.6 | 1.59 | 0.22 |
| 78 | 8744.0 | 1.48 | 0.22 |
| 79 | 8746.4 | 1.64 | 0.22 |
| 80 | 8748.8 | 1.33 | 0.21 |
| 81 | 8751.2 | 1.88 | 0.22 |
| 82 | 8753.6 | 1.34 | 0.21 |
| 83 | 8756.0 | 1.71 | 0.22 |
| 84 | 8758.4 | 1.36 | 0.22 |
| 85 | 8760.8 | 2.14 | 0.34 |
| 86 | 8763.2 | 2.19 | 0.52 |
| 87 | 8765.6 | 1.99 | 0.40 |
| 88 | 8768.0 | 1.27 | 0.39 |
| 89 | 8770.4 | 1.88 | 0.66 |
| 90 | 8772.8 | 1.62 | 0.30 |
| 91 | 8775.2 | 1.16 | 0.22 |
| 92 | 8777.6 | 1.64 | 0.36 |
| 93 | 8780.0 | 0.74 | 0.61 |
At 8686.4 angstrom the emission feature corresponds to H-alpha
